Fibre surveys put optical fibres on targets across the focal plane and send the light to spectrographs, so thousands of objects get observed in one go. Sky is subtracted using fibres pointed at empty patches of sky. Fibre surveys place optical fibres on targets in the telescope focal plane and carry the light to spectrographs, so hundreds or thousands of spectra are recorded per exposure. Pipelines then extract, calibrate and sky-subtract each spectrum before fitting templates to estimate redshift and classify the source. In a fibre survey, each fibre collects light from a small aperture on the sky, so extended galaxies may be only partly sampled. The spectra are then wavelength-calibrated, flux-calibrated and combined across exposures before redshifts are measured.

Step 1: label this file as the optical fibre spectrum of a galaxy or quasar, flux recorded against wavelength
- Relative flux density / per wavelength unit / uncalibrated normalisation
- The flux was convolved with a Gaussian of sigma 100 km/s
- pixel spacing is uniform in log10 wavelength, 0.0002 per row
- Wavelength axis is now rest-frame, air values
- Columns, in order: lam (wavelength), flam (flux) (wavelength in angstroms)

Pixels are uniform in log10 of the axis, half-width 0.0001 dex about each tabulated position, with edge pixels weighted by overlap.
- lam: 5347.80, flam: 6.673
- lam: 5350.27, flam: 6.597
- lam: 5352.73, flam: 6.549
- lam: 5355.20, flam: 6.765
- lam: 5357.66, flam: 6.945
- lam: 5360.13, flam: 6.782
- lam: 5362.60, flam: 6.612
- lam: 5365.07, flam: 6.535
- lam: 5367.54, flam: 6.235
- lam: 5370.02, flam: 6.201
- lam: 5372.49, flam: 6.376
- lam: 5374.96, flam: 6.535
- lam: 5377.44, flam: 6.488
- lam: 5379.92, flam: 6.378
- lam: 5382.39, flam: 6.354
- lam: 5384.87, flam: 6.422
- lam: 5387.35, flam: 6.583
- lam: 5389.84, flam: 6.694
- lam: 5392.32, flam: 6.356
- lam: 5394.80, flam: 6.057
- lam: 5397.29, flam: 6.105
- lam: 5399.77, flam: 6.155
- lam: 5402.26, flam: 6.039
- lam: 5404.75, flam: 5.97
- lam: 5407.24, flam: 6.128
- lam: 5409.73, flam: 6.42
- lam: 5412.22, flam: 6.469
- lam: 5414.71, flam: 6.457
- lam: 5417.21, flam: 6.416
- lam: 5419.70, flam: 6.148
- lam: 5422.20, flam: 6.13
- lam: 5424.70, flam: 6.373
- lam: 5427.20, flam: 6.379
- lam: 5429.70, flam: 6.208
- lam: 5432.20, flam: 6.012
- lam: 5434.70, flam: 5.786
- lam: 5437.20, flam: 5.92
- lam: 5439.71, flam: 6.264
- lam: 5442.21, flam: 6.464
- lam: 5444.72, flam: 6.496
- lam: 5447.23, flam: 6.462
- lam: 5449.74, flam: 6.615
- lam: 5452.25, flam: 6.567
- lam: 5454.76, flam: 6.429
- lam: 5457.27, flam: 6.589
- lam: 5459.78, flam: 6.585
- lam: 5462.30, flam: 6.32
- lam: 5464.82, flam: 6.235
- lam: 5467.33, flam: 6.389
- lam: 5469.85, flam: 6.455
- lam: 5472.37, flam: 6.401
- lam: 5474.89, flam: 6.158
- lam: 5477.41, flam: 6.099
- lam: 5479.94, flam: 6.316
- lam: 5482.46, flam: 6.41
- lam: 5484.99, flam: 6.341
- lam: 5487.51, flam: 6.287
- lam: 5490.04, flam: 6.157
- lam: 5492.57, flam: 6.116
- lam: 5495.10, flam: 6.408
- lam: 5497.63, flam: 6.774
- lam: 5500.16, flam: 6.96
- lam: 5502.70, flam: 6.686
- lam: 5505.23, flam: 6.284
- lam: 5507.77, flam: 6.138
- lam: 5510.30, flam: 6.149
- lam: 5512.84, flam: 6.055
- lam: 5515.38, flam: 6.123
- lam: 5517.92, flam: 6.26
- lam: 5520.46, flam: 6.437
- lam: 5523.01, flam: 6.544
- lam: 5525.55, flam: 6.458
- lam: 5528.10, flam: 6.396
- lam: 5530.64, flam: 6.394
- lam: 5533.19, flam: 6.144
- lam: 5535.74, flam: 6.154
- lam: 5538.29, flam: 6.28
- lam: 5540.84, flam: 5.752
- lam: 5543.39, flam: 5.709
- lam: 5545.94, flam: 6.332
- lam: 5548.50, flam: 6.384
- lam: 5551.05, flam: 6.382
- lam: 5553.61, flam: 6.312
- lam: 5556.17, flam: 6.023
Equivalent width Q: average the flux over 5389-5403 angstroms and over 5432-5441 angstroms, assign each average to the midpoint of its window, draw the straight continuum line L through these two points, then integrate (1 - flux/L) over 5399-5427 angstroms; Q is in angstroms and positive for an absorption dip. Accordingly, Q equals -0.5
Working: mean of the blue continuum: 6.23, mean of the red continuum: 6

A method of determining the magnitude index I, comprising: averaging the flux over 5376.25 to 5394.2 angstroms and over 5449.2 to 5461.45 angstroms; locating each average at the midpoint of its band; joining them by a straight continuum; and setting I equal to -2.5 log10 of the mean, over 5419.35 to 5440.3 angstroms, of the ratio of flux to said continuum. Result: 0.07 mag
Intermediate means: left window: 6.45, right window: 6.55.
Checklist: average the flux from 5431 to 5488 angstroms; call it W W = 6.33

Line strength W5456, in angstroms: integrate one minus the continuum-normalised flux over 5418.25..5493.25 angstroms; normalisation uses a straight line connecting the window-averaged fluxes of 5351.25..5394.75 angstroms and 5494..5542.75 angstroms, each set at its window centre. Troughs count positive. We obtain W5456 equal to 1.2 angstroms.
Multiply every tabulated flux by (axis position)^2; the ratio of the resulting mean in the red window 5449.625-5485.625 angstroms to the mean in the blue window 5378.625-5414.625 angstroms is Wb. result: 1.0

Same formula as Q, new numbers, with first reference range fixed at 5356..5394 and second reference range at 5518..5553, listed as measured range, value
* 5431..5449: 0.5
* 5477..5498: 0.1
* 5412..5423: 0.2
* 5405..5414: 0.2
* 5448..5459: -0.3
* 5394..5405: 0.7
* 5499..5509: -0.3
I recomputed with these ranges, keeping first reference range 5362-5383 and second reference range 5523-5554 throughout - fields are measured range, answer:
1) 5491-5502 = -0.05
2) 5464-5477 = 0.00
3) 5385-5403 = 0.02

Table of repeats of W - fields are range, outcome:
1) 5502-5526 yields 6.3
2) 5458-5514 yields 6.35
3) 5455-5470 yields 6.43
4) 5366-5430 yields 6.31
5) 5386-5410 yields 6.24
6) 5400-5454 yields 6.27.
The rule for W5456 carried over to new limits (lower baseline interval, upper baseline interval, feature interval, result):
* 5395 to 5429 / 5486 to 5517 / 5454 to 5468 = -0.3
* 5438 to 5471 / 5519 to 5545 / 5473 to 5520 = 0.0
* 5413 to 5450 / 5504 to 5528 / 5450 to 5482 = -0.6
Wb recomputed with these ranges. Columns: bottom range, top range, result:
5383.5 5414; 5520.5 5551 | 1.04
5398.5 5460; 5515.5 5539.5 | 1.04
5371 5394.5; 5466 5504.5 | 1.03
